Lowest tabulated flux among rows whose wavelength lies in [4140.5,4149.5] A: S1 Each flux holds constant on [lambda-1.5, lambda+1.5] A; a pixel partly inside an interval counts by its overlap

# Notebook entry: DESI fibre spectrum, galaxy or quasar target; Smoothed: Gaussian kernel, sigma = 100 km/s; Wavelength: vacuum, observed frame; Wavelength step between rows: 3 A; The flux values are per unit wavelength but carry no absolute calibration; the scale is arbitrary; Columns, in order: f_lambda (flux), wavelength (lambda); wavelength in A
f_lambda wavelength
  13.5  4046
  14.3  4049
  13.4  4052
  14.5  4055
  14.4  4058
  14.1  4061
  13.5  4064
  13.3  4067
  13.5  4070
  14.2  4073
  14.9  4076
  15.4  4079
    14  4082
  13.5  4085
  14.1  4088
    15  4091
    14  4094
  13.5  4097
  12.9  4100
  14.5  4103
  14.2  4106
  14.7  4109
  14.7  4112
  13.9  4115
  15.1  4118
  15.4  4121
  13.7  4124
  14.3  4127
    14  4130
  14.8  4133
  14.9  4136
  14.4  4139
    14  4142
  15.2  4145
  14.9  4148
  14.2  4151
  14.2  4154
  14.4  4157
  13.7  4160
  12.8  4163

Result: 14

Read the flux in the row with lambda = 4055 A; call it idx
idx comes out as 14.5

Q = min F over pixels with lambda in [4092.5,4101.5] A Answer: 12.9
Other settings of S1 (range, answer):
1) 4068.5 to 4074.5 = 13.5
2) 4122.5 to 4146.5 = 13.7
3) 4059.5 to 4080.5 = 13.3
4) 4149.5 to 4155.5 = 14.2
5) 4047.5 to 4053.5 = 13.4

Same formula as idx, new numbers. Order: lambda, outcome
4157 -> 14.4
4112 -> 14.7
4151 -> 14.2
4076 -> 14.9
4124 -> 13.7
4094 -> 14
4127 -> 14.3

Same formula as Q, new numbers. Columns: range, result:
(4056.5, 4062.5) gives 14.1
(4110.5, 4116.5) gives 13.9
